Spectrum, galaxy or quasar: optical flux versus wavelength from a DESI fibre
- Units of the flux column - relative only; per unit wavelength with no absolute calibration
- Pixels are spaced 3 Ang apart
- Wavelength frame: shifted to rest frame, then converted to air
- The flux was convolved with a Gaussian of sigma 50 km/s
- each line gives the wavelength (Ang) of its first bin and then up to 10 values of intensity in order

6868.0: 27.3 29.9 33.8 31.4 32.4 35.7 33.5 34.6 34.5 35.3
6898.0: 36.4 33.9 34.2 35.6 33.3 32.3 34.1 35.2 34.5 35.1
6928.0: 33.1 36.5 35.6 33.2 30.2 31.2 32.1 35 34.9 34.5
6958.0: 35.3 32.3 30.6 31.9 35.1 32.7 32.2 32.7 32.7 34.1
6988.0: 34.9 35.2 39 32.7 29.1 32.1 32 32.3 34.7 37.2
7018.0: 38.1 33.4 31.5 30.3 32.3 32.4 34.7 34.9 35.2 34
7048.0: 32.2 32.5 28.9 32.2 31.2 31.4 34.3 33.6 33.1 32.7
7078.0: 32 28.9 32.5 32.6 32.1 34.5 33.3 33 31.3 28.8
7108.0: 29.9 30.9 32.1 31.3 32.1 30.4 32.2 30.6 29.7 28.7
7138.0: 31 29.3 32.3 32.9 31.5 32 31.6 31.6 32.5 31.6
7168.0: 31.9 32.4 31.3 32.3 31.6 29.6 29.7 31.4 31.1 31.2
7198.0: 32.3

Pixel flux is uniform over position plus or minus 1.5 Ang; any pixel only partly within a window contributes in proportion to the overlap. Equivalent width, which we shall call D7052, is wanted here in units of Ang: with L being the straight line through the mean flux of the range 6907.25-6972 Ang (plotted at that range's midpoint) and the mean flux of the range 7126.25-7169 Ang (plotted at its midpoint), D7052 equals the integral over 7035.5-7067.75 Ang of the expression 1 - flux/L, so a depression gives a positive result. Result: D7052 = -0.5 Ang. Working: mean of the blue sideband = 33.7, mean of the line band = 32.8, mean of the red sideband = 31.2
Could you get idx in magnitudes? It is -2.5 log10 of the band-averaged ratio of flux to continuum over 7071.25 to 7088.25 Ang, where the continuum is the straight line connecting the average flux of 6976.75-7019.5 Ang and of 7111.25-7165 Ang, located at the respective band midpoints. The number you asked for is 0.018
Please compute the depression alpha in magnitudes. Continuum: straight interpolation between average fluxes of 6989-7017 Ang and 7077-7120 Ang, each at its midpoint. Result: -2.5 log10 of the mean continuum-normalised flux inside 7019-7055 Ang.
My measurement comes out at 0.01 mag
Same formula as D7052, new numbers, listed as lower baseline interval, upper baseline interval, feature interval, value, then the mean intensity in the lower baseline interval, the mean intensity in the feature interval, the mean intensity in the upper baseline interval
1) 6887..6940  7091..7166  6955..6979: 0.5 Ang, 34.4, 33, 31.4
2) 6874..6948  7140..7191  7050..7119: 0.9 Ang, 33.9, 31.9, 31.5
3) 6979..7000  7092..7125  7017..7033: 0.3 Ang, 34.2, 32.9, 31.6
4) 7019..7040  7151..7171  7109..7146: 1.4 Ang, 32.9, 30.9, 31.9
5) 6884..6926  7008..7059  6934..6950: 0.7 Ang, 34.5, 32.6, 33.3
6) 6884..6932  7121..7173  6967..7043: -0.9 Ang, 34.5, 33.6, 31.3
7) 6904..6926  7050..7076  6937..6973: 0.8 Ang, 34.3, 33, 32.2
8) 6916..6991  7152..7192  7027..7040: -0.1 Ang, 33.6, 33.1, 31.5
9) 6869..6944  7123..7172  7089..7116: 0.0 Ang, 33.8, 31.8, 31.3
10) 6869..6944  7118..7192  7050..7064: 0.5 Ang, 33.8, 31.2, 31.3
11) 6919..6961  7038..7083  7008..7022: -1.0 Ang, 33.9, 35.3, 32.4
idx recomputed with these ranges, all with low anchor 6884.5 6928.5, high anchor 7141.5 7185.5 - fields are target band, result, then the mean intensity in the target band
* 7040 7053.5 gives -0.01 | 33.2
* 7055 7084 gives 0.02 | 32.1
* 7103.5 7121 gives 0.05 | 30.8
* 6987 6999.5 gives -0.05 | 35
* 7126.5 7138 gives 0.07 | 30.1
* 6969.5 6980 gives 0.02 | 33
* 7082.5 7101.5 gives -0.02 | 32.9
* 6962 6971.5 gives 0.04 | 32.5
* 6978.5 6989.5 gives 0.00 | 33.7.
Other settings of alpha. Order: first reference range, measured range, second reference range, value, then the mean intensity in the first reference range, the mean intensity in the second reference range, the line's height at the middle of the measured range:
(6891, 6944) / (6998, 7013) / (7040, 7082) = 0.04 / 34.1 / 32.4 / 33.1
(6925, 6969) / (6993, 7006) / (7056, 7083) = 0.00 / 33.4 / 32.2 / 32.9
